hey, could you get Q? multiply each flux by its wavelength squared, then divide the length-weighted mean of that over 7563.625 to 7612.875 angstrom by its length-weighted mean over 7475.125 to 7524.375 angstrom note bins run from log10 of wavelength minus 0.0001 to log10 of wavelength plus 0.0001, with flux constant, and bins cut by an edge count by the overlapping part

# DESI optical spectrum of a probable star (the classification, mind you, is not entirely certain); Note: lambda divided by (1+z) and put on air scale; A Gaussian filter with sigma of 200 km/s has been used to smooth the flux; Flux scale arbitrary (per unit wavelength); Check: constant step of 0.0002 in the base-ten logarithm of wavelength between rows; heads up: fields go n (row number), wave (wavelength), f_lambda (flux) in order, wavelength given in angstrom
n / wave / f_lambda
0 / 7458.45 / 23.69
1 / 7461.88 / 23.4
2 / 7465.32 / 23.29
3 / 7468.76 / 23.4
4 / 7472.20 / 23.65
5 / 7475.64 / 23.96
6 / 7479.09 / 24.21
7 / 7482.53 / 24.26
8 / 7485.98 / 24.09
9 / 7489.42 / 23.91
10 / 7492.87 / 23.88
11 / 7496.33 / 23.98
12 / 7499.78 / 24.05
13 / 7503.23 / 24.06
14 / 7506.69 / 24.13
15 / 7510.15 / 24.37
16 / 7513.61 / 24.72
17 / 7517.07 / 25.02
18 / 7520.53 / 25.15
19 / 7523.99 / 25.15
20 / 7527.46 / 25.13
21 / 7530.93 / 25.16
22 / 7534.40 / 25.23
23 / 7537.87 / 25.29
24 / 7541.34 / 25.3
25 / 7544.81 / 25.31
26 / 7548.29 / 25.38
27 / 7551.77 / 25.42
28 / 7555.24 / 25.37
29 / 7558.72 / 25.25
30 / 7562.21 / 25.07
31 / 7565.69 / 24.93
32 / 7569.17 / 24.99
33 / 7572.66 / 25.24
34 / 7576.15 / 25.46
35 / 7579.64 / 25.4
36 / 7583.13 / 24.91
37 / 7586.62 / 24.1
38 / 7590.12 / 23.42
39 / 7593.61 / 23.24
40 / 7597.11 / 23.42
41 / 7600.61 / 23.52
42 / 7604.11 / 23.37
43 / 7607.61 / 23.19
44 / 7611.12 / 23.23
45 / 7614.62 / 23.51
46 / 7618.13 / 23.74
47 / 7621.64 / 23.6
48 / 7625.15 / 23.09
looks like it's 1.02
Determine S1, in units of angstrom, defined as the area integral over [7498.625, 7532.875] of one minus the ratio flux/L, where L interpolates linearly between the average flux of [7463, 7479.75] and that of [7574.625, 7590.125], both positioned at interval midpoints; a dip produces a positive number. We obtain -0.9 angstrom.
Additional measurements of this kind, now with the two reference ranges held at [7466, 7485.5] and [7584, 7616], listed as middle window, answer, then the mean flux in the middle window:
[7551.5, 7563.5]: -0.8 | 25.3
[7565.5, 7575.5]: -0.7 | 25.1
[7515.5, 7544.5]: -1.8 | 25.2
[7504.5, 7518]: -0.4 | 24.5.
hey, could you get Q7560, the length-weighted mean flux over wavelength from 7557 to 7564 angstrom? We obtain 25.1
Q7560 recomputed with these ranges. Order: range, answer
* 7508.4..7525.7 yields 24.9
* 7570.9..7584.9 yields 25.2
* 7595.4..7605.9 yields 23.4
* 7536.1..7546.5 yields 25.3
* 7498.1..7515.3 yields 24.3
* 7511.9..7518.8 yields 24.9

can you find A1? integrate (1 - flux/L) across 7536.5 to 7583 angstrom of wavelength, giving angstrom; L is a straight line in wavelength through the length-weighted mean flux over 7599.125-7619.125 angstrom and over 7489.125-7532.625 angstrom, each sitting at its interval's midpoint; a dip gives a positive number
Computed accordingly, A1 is -2.47 angstrom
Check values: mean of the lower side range 24.5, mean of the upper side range 23.4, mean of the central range 25.3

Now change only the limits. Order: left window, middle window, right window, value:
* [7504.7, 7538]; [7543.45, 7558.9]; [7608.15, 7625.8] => -0.6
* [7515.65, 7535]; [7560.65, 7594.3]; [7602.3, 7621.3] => -0.9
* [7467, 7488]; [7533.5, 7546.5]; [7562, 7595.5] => -0.5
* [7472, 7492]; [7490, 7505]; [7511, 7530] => 0.3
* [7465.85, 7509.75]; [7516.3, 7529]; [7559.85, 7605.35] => -0.5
